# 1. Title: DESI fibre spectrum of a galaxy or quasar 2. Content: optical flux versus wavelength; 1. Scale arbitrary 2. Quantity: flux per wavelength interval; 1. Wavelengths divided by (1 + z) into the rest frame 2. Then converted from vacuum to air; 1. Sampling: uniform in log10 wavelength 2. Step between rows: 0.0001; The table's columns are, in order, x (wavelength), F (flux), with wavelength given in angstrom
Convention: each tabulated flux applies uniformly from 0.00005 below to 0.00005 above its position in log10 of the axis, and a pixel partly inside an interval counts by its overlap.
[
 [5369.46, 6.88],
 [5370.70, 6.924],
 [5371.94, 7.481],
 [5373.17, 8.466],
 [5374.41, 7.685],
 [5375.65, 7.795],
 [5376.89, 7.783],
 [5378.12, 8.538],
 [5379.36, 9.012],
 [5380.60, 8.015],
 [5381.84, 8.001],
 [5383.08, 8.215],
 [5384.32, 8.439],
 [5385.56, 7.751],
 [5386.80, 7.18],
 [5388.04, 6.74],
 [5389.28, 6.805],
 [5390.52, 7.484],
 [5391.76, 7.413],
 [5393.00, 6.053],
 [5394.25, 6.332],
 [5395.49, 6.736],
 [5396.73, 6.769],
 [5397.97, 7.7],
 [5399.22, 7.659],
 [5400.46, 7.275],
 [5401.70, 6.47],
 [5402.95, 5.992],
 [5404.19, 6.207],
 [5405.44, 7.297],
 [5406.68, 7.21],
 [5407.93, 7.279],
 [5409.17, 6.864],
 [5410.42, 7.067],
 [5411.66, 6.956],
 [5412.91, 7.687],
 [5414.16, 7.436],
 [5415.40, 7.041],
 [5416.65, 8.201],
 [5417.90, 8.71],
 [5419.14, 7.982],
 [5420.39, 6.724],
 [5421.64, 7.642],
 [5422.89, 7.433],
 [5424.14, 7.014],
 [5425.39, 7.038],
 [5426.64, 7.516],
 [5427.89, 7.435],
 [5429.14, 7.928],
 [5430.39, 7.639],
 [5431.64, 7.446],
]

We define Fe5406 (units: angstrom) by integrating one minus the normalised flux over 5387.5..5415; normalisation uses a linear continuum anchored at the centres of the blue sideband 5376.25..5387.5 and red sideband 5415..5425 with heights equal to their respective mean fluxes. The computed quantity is 3.0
